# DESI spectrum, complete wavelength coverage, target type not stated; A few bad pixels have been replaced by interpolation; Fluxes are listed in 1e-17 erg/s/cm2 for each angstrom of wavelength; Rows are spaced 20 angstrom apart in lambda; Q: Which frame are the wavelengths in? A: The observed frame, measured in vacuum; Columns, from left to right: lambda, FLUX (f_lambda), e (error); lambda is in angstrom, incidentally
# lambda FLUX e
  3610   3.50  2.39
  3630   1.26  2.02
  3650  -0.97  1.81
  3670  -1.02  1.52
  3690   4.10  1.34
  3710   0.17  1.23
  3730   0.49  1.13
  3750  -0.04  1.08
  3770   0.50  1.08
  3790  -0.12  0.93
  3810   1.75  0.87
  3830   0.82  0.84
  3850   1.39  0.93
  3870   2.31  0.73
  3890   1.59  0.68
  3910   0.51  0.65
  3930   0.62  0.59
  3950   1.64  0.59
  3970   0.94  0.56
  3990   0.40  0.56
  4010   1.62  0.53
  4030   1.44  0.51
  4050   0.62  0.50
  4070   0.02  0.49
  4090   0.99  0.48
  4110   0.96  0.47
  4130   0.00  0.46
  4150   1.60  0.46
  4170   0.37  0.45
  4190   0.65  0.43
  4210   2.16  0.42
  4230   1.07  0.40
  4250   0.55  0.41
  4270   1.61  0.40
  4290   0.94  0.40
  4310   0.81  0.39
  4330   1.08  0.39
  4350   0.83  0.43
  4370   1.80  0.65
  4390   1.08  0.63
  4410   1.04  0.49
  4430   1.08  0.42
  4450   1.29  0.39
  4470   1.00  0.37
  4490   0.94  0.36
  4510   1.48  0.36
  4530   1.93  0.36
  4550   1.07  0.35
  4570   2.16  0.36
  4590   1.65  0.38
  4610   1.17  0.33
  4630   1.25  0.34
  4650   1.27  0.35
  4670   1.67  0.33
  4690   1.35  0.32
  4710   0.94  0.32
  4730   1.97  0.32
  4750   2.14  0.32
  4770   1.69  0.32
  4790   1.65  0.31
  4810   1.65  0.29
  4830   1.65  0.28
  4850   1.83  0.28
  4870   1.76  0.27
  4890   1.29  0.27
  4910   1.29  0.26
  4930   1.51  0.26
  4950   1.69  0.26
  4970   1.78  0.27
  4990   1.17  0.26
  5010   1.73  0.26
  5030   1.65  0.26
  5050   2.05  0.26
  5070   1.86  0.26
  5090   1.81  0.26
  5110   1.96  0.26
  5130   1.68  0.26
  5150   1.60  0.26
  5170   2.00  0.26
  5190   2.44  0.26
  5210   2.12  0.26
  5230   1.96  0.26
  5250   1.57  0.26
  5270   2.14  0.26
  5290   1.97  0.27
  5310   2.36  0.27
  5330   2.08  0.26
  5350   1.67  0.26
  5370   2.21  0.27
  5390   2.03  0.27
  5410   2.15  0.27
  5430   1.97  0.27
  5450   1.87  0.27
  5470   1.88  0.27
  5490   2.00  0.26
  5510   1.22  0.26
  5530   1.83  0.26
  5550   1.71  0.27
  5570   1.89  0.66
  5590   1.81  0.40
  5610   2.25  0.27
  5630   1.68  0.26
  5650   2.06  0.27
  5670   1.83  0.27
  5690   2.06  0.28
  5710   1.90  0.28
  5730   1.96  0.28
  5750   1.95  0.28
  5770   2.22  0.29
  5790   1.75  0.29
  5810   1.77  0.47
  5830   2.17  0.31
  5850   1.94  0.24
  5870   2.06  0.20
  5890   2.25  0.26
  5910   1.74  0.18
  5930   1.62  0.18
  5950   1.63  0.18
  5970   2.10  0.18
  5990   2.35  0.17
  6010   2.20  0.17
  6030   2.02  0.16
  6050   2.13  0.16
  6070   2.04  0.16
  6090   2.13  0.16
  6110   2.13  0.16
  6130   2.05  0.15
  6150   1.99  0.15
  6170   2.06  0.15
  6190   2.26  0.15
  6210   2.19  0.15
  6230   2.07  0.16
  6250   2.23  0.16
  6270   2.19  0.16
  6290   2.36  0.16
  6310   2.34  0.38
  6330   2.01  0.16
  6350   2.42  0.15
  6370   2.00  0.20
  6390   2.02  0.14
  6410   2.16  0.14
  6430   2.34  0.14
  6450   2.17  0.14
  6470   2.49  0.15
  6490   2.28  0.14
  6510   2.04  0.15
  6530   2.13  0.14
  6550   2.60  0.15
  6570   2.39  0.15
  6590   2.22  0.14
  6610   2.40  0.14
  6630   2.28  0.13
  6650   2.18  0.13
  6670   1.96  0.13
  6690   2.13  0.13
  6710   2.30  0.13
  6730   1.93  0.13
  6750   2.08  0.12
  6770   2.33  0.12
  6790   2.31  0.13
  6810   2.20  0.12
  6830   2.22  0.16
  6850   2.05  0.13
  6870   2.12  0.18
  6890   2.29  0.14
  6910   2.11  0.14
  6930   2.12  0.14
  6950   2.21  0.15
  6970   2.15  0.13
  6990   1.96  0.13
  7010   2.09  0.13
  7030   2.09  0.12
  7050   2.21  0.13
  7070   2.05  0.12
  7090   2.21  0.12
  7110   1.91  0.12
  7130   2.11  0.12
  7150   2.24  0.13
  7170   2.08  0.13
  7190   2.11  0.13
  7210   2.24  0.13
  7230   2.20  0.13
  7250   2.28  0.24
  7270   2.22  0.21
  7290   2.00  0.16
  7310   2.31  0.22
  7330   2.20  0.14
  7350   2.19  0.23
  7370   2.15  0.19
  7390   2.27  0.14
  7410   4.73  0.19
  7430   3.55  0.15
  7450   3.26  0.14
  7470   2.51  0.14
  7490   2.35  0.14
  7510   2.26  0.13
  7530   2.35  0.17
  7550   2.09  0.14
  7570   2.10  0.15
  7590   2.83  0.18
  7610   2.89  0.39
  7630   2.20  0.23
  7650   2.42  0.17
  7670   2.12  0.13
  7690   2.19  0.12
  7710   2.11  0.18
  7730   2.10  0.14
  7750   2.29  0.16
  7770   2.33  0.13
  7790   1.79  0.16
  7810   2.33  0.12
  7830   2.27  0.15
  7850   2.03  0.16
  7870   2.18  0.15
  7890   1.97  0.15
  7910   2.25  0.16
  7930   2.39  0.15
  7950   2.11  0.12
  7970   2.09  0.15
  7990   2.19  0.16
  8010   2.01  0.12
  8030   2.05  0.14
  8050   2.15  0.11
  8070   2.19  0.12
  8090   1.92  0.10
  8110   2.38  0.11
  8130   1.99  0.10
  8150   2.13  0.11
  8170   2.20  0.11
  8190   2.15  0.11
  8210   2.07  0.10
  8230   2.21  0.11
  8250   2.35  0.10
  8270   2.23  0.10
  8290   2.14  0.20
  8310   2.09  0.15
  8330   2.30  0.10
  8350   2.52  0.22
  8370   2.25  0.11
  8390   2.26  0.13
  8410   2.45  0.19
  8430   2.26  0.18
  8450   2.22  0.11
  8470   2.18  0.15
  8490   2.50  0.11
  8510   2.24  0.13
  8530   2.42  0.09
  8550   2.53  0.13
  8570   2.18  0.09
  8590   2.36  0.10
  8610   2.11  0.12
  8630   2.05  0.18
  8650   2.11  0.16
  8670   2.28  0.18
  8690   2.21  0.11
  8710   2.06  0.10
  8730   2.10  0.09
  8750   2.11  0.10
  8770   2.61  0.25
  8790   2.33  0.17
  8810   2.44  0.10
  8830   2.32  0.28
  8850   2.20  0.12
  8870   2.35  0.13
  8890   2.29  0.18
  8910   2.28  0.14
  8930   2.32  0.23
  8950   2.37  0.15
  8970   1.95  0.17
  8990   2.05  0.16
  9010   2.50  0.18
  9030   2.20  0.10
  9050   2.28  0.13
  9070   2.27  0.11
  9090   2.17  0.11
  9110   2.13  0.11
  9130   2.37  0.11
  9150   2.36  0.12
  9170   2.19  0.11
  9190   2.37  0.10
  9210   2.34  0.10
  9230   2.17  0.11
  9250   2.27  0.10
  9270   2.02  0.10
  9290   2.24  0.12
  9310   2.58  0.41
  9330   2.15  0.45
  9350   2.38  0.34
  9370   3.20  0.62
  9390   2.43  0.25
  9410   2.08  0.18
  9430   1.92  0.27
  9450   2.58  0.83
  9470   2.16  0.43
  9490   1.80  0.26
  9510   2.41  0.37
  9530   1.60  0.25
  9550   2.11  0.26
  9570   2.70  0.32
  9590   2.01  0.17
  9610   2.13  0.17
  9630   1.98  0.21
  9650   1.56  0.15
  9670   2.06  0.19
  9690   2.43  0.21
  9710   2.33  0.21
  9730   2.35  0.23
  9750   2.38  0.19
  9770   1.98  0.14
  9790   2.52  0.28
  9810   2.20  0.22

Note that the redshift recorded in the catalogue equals 0.130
